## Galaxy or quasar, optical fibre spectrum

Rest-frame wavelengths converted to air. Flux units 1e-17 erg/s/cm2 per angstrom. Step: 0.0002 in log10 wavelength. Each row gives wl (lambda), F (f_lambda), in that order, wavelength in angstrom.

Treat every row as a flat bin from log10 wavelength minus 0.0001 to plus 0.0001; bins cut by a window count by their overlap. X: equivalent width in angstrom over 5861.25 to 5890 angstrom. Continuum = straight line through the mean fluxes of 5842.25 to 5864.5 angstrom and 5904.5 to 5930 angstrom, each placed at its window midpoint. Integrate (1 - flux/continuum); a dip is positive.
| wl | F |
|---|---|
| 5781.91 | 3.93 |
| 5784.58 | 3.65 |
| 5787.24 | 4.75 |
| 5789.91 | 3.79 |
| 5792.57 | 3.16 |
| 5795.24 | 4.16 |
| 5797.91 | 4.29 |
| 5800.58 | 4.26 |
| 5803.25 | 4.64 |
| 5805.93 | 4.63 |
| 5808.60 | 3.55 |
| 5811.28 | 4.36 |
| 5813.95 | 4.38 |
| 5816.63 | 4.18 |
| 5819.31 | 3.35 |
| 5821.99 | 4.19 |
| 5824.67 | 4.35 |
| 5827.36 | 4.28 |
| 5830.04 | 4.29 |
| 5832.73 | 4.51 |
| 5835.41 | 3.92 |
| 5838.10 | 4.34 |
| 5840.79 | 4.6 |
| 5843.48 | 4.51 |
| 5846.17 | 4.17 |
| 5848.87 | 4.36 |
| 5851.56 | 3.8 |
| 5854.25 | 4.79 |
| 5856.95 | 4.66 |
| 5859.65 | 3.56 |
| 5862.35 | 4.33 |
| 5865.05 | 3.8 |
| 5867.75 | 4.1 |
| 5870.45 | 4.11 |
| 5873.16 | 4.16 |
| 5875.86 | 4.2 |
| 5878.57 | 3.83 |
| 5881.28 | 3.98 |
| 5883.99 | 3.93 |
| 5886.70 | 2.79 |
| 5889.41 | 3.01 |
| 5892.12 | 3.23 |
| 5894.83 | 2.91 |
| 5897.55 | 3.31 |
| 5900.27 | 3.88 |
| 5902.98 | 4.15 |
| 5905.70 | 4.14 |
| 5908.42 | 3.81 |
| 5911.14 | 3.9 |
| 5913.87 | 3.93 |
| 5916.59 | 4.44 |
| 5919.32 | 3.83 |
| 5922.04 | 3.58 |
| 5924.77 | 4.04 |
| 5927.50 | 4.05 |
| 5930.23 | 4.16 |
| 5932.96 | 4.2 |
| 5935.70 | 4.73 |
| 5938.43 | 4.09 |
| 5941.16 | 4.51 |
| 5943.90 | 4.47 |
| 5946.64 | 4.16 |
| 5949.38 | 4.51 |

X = 2.09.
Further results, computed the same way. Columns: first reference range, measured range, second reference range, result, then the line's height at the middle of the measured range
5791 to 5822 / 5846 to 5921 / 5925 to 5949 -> 5.7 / 4.21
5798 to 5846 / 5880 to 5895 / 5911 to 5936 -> 2.9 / 4.13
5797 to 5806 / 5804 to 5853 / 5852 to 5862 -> 1.7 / 4.36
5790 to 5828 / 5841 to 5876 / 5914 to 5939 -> -0.8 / 4.11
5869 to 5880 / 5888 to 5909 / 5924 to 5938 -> 3.0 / 4.14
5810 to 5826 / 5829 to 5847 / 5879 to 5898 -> -2.0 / 3.91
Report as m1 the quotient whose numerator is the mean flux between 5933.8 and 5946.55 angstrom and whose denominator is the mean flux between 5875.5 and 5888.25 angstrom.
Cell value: 1.19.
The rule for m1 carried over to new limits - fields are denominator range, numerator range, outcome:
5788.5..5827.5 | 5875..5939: 0.93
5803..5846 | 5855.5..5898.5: 0.88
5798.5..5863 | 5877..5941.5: 0.90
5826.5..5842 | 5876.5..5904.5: 0.82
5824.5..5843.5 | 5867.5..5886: 0.92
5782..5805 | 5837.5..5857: 1.07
